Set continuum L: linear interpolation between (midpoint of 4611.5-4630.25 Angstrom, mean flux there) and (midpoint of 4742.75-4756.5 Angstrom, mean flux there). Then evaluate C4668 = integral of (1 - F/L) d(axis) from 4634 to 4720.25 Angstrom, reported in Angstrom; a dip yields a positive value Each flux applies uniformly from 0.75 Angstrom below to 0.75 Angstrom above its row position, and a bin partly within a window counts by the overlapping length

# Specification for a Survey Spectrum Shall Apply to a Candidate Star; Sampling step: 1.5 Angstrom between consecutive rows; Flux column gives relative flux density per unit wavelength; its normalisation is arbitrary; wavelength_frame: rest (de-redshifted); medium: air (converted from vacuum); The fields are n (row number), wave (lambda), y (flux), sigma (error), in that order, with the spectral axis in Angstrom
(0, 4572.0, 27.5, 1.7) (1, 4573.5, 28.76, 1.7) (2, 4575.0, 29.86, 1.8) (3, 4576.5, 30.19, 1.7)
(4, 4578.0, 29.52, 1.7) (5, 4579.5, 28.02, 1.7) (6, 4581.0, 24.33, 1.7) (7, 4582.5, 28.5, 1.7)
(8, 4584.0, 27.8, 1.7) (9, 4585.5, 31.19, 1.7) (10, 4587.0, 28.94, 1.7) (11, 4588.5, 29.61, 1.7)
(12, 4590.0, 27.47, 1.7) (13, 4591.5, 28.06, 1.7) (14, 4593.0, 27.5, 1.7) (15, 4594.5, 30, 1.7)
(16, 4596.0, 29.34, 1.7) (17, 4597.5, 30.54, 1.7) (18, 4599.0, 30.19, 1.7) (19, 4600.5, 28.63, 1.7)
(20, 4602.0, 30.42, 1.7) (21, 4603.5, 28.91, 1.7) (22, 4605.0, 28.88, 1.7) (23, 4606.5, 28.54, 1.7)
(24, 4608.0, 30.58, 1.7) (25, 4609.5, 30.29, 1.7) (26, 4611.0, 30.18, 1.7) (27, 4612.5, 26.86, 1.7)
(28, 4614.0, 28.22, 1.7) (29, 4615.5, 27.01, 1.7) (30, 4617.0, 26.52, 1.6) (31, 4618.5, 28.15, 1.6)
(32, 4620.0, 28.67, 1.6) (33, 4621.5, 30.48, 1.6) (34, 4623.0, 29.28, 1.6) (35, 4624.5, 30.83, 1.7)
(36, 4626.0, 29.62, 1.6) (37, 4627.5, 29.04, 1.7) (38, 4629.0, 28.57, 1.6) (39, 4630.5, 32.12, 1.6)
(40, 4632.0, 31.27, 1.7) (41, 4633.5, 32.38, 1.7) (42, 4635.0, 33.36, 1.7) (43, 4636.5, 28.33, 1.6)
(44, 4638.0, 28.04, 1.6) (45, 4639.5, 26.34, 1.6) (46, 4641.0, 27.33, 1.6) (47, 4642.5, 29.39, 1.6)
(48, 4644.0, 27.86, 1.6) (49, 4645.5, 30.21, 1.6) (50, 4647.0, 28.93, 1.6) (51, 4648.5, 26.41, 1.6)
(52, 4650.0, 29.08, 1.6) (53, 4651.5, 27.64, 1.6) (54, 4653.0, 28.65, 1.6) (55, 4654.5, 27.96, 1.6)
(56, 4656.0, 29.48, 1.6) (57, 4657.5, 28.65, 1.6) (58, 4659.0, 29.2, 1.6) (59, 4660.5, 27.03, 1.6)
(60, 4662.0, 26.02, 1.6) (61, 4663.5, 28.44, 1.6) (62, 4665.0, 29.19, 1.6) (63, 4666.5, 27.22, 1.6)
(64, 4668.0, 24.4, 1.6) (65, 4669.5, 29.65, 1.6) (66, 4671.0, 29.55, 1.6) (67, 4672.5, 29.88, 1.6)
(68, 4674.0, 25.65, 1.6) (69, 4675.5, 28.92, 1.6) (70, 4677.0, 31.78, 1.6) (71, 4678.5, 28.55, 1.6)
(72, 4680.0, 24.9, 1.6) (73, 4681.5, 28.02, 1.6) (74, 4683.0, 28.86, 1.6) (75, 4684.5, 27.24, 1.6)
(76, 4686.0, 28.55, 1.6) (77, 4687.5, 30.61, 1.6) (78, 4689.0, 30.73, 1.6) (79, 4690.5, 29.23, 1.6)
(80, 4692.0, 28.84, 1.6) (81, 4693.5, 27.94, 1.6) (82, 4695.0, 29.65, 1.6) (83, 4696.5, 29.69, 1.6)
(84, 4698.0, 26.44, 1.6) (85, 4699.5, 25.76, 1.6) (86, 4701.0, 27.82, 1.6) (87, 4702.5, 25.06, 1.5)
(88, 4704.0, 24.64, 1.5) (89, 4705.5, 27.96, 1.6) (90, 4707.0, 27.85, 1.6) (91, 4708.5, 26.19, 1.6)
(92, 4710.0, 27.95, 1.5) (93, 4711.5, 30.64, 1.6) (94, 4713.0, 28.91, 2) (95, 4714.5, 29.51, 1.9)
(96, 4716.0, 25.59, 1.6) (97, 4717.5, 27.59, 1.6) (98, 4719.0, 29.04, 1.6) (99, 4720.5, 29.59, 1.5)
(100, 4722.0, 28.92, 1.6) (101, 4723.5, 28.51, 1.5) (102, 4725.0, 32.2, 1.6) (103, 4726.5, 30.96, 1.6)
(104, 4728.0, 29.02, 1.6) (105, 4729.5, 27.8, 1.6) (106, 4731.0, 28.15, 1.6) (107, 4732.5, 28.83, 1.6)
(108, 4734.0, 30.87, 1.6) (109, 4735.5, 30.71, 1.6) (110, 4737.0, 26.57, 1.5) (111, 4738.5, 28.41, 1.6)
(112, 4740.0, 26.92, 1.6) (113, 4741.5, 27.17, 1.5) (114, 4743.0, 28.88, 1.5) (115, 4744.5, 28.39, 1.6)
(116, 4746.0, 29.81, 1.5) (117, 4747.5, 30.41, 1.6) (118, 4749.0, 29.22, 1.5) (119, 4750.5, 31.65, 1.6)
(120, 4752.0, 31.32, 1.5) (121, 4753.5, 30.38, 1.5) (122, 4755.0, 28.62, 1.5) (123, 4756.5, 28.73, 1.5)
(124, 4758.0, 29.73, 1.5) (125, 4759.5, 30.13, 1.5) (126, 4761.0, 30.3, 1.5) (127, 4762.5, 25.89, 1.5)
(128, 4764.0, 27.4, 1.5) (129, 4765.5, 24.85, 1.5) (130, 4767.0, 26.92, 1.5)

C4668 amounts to 2.84 Angstrom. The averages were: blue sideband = 28.7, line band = 28.2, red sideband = 29.8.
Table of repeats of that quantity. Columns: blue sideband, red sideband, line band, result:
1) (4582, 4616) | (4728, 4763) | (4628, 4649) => -0.2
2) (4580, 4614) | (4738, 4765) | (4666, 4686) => 0.6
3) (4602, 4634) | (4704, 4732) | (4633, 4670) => 0.9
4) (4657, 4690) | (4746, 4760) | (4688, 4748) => 1.6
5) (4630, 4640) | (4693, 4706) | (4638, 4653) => 0.8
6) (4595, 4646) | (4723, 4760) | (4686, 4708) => 1.0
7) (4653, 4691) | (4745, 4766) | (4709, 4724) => 0.1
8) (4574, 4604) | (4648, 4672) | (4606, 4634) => -0.8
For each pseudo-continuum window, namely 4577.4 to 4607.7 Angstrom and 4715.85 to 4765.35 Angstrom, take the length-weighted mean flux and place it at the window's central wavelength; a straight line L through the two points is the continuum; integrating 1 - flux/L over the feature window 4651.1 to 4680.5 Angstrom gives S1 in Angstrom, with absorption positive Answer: 0.8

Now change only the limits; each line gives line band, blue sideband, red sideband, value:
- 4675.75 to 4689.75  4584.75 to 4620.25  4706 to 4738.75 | 0.02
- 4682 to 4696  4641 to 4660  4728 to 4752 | -0.16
